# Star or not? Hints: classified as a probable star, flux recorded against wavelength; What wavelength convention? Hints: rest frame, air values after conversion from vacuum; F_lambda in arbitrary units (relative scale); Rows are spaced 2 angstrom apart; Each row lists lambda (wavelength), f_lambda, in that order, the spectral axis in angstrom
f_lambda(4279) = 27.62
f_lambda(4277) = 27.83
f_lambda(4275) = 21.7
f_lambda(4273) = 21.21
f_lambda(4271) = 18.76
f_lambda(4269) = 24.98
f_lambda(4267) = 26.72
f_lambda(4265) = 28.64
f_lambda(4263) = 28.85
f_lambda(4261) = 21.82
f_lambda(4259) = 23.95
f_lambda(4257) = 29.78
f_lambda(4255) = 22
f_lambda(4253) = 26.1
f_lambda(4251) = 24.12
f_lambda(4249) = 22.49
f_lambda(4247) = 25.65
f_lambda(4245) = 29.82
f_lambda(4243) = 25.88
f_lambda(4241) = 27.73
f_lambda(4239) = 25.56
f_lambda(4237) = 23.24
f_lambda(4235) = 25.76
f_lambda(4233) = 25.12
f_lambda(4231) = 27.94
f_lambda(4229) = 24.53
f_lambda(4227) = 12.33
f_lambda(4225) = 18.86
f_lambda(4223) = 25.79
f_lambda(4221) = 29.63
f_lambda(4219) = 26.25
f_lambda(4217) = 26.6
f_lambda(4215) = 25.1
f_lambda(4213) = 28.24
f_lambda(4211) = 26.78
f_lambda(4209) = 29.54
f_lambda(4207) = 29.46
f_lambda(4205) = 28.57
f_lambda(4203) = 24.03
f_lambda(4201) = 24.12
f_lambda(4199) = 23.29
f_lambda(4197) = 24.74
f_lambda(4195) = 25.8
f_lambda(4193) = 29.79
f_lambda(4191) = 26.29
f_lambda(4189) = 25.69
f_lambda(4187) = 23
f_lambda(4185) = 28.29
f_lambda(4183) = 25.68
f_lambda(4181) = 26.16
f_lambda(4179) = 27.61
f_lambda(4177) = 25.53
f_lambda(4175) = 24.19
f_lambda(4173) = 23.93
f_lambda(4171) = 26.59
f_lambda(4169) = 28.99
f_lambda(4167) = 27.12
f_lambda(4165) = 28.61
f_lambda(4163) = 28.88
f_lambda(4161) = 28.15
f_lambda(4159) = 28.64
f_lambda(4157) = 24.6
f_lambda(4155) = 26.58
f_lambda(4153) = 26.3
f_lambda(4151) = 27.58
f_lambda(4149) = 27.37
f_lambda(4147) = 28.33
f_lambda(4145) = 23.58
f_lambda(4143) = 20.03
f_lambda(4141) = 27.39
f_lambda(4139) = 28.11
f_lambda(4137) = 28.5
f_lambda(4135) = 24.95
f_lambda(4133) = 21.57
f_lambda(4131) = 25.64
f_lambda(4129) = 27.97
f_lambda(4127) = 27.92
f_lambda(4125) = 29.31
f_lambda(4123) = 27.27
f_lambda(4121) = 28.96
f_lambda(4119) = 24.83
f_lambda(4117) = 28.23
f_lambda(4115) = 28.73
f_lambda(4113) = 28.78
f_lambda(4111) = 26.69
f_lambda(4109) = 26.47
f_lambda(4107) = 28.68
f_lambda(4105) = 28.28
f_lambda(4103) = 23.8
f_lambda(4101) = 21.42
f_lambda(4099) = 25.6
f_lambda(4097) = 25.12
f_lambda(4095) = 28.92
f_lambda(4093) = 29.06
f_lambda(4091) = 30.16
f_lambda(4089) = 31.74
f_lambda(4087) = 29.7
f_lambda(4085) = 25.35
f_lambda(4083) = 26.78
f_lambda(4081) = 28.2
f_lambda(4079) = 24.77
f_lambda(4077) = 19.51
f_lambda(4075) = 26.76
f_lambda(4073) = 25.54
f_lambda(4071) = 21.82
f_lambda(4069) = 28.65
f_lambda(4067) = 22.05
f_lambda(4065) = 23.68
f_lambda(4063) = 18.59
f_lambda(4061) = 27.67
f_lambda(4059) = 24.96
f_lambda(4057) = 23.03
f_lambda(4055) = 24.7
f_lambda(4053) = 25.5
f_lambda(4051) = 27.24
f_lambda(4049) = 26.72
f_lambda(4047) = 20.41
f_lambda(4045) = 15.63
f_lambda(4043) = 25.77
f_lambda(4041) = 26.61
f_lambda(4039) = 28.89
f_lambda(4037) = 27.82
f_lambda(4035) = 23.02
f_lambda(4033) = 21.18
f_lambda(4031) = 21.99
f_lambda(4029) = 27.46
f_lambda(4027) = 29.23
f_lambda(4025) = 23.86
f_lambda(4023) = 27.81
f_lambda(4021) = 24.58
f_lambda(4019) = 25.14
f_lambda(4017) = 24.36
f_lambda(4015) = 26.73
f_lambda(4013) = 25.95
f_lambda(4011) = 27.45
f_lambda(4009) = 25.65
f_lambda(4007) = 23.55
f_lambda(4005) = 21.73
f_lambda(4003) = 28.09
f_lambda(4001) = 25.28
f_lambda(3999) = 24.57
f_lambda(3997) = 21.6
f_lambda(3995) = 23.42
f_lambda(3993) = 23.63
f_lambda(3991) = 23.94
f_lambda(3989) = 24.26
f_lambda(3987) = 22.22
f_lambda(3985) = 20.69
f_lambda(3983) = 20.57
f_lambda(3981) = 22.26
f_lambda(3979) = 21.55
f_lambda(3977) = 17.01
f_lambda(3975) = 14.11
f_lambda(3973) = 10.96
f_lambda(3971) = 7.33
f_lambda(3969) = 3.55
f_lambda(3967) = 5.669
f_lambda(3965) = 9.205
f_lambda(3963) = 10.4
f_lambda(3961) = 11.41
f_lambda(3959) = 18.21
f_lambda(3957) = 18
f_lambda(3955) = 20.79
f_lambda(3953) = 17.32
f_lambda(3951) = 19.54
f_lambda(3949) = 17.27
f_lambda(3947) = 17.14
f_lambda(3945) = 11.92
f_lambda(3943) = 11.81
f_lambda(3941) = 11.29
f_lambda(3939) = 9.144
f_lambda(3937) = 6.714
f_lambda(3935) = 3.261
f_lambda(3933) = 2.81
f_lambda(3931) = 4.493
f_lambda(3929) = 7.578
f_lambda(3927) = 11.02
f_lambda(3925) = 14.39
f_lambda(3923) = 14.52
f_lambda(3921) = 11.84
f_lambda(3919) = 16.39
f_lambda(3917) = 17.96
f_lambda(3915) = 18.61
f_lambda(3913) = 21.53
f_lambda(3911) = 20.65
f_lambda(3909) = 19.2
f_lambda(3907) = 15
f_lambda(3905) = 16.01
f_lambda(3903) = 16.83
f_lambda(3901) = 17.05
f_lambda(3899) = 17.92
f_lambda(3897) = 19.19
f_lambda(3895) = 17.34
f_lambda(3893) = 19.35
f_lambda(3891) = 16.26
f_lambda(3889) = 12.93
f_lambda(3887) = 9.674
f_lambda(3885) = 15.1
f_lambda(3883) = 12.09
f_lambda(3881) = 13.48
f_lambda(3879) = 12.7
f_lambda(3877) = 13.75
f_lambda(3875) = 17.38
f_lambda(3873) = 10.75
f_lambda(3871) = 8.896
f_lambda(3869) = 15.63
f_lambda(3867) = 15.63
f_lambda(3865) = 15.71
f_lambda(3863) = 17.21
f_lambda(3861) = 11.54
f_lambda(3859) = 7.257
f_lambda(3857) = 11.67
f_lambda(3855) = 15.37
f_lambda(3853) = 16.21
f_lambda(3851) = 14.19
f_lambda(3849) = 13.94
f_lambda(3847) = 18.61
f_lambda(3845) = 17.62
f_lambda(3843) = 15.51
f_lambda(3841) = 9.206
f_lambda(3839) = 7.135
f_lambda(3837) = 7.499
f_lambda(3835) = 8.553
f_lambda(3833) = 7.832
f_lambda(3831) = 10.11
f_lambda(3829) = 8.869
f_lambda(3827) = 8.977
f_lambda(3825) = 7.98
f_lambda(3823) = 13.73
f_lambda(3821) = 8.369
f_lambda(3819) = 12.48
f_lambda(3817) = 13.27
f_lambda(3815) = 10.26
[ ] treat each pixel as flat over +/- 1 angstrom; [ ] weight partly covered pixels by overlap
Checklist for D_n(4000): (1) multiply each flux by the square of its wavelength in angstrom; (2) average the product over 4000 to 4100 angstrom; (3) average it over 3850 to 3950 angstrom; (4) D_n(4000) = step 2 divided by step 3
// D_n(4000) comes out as 2.0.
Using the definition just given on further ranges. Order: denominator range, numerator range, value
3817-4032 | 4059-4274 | 1.82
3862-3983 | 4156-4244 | 2.11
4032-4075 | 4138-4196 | 1.15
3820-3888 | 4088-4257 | 2.50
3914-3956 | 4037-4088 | 2.09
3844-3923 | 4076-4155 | 1.95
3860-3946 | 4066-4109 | 2.10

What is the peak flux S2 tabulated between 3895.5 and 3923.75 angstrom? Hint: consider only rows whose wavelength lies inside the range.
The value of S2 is 21.53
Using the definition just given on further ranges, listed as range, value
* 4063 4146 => 31.74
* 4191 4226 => 29.79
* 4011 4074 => 29.23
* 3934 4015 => 28.09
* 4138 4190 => 28.99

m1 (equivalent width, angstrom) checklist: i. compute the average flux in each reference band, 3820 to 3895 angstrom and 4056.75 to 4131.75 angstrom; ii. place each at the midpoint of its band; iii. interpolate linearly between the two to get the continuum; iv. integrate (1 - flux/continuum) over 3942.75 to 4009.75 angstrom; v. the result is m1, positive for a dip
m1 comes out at 5.4 angstrom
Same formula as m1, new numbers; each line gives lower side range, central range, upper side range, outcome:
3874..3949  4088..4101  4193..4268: -4.59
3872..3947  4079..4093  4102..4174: -2.64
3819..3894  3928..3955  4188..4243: 7.94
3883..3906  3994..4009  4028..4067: -1.66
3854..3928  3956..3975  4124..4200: 7.77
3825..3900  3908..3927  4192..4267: -2.37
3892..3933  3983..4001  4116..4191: -3.63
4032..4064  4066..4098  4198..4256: -2.70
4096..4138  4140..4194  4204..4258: -0.59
